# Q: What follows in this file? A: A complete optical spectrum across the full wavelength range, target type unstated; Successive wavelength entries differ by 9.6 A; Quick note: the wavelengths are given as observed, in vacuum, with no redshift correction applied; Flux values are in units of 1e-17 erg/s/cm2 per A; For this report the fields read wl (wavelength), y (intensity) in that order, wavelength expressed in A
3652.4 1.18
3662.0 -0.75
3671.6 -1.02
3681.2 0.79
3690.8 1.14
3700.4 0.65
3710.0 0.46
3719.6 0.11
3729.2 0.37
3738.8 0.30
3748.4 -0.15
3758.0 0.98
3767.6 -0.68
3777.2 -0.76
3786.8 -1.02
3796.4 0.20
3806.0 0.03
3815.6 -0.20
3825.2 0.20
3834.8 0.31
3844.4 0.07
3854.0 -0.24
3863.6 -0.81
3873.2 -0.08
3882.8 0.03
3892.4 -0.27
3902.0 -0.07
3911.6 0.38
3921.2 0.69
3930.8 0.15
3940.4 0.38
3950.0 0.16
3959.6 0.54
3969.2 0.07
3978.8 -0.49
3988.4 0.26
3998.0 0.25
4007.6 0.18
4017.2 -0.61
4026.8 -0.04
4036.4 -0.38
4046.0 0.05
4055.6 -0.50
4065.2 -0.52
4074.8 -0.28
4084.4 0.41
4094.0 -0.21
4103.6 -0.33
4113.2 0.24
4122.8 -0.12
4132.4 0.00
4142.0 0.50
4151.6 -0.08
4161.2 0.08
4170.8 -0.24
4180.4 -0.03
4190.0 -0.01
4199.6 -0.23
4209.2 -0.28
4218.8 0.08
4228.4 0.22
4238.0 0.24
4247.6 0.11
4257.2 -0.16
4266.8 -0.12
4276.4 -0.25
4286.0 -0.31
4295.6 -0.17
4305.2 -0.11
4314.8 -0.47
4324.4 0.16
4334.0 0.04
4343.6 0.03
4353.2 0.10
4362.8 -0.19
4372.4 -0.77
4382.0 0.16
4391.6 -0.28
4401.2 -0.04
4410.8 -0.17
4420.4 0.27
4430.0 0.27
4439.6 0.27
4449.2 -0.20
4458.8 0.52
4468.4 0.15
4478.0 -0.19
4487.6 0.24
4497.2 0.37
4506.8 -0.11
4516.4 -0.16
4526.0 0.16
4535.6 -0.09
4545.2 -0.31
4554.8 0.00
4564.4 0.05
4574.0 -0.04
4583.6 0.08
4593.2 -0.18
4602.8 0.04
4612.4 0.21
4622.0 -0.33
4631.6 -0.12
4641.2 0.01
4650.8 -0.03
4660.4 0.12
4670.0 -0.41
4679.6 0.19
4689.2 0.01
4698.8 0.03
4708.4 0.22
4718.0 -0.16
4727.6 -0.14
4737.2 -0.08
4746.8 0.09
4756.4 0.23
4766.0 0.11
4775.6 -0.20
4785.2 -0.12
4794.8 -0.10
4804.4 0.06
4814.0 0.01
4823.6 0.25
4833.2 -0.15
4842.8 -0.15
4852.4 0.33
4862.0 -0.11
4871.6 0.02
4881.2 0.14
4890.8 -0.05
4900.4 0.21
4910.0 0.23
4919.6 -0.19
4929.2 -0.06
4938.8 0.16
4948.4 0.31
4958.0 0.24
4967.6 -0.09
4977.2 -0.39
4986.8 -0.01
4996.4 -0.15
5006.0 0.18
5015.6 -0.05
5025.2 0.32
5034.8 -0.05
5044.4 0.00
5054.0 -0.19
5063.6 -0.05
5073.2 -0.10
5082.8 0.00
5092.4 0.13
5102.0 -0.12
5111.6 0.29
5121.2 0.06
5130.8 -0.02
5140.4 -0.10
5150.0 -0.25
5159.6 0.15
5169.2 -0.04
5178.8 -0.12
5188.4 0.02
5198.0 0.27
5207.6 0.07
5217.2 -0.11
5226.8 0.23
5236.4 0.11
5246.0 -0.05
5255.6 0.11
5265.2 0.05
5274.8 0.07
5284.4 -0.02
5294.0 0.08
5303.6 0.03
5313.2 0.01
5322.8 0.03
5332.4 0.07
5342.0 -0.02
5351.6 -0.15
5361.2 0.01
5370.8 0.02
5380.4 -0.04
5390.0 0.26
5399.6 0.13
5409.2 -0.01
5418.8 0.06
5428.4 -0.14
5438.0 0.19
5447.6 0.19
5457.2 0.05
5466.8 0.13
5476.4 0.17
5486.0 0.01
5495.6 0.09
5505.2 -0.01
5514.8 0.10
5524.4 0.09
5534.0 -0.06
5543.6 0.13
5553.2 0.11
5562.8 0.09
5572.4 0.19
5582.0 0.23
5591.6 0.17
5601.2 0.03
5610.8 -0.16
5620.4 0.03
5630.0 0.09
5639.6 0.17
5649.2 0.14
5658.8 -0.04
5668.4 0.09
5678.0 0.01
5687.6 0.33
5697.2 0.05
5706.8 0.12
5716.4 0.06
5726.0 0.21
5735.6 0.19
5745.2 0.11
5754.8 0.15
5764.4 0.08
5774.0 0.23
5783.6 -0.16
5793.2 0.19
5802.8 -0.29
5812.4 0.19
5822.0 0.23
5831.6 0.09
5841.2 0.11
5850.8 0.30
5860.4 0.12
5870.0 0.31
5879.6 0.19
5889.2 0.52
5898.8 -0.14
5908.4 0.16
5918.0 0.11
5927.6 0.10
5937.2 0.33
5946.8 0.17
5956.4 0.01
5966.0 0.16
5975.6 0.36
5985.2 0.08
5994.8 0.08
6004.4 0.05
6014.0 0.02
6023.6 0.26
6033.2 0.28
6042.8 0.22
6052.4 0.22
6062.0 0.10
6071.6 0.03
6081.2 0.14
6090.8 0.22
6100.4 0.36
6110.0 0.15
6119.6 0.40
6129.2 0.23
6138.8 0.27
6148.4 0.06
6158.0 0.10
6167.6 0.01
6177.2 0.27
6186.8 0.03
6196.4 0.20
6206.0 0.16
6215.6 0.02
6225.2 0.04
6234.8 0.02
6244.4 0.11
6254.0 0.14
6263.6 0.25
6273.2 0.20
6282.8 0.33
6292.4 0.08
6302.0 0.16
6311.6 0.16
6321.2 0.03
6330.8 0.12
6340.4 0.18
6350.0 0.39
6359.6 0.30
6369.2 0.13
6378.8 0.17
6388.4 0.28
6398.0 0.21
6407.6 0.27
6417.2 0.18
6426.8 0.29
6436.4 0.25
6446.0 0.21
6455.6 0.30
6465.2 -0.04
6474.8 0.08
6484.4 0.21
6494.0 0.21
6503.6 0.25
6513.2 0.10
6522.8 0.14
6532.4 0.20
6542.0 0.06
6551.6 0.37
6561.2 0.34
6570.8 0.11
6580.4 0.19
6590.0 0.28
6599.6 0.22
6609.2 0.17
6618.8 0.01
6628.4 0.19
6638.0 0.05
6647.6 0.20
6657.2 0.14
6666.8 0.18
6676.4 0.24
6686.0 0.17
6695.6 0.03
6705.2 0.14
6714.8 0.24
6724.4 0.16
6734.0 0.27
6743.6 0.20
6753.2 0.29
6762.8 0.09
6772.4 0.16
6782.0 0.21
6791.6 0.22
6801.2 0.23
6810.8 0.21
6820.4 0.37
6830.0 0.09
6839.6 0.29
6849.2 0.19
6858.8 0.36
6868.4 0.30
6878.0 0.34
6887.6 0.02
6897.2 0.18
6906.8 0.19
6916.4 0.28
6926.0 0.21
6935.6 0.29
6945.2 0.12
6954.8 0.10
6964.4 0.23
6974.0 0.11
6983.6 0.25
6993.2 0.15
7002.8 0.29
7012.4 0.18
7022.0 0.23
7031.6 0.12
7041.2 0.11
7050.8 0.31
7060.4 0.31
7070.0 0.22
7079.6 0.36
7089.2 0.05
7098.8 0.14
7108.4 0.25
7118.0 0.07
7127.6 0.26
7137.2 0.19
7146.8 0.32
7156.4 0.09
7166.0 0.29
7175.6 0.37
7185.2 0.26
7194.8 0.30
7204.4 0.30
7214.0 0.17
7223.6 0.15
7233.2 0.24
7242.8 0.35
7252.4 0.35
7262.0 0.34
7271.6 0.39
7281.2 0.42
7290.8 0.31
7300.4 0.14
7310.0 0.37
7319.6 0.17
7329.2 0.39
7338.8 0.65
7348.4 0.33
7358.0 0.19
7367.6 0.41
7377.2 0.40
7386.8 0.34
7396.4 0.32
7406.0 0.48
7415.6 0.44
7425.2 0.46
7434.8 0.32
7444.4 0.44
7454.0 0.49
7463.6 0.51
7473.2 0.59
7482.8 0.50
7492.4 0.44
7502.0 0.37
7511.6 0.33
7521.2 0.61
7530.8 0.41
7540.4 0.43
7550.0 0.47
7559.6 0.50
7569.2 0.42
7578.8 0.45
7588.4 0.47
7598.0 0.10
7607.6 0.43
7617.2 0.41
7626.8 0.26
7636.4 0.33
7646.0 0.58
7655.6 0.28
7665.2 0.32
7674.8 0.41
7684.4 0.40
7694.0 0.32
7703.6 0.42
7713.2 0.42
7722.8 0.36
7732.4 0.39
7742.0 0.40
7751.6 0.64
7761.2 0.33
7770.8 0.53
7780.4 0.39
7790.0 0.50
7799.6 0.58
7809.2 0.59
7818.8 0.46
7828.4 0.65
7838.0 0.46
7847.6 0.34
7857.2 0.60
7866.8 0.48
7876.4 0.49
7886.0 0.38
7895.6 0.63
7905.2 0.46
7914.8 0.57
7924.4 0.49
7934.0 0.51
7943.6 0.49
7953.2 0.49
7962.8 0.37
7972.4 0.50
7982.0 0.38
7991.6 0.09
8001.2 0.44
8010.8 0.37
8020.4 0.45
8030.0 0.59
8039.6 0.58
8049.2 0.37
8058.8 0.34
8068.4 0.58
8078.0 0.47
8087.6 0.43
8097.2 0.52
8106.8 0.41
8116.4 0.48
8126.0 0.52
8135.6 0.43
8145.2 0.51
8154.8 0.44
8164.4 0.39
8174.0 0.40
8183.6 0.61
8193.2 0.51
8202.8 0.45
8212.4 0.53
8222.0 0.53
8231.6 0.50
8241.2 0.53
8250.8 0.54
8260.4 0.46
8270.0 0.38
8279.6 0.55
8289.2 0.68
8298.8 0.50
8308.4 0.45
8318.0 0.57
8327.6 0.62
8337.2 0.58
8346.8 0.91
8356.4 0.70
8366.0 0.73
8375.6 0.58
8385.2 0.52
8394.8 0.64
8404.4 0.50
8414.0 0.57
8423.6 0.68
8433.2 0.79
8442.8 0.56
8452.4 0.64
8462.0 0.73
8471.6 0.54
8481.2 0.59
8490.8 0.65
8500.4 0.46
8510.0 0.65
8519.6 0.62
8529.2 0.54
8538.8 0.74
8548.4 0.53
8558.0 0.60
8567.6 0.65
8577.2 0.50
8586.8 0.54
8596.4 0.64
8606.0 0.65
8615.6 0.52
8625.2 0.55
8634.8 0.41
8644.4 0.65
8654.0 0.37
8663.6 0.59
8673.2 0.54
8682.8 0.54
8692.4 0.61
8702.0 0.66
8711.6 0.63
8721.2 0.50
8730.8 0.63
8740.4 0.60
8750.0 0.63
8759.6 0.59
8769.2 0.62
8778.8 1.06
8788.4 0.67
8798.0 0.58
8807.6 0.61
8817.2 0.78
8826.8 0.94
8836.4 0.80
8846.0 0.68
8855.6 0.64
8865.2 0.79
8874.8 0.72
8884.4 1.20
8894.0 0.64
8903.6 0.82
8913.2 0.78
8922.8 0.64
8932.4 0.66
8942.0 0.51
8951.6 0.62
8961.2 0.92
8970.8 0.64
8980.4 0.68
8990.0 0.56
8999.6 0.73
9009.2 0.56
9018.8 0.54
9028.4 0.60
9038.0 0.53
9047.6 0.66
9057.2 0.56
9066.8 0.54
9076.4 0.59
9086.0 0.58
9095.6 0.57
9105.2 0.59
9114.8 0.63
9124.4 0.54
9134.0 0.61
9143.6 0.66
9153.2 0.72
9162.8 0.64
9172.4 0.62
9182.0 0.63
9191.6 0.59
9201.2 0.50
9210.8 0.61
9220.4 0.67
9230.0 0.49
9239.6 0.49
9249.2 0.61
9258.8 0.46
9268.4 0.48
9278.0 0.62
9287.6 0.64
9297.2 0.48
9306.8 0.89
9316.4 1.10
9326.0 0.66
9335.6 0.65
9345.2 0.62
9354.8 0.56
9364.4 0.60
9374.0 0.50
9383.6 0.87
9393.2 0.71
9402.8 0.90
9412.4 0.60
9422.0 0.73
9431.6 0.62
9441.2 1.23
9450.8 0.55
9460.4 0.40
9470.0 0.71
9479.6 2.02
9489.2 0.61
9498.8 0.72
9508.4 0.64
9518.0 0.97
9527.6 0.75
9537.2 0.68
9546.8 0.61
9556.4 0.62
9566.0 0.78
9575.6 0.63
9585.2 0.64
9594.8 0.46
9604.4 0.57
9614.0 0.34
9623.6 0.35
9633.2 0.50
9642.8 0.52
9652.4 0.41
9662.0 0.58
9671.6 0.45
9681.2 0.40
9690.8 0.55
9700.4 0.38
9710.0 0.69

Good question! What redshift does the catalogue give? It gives 0.85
